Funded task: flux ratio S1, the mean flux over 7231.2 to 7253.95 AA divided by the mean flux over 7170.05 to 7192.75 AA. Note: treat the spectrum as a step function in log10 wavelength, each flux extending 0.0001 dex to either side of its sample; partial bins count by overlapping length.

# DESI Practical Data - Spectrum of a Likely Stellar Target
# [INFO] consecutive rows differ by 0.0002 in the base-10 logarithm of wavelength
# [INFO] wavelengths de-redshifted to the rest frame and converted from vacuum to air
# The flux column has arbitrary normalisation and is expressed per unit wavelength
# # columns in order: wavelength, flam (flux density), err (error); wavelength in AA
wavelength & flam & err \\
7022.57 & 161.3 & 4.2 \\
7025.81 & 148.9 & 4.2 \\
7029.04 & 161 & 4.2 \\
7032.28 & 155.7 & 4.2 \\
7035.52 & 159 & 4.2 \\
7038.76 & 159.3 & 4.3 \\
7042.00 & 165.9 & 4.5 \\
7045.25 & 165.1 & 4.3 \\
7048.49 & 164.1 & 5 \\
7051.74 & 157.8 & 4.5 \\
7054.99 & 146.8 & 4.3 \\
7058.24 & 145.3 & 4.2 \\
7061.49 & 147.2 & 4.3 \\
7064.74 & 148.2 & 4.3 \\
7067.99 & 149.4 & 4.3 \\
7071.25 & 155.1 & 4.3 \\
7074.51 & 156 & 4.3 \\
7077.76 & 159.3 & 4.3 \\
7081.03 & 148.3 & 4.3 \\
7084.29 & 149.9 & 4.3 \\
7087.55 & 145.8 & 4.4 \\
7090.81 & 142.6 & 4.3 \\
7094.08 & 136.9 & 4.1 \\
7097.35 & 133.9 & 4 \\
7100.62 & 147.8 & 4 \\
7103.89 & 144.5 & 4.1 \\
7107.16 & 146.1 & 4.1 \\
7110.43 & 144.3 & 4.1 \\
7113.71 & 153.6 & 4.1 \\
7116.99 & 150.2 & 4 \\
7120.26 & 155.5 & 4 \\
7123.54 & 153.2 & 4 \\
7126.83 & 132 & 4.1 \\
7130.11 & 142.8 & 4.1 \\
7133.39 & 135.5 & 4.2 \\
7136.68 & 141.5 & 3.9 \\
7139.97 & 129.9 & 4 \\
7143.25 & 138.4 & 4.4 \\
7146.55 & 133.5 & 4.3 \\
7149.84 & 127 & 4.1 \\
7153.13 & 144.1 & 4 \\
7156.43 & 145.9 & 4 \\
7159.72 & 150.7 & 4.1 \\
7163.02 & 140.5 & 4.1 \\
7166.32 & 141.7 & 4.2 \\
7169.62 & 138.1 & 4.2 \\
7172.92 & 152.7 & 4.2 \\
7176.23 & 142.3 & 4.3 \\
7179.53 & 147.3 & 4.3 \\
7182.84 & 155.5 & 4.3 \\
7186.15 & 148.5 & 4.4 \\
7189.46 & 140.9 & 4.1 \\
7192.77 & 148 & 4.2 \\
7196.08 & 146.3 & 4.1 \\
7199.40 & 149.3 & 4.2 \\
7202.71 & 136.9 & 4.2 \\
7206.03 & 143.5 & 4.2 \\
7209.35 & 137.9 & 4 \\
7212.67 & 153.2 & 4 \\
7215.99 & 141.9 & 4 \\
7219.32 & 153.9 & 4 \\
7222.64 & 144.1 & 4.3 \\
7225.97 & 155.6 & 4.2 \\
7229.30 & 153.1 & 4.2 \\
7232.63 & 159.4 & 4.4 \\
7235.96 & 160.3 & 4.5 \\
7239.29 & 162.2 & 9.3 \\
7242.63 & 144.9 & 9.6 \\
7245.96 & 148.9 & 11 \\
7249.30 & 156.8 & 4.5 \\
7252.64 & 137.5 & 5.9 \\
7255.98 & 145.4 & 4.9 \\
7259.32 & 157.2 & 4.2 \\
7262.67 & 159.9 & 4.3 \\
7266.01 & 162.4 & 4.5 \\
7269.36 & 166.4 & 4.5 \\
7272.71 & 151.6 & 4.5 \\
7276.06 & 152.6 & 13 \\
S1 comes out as 1.0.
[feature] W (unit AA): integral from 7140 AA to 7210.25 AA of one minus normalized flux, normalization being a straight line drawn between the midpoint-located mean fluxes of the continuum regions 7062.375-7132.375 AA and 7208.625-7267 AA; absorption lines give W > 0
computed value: 3.23 AA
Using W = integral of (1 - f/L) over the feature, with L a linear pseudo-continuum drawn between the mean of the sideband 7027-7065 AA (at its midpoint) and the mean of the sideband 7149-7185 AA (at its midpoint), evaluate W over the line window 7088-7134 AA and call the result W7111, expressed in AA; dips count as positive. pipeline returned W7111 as 1.7 AA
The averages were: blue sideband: 156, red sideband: 145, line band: 144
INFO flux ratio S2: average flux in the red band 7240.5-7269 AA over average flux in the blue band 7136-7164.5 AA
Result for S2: 1.10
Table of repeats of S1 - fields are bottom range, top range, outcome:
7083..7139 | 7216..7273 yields 1.07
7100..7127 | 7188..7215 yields 0.97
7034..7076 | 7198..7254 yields 0.96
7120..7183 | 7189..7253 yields 1.05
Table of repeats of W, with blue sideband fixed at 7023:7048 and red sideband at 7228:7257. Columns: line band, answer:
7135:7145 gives 1.2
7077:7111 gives 2.7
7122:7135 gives 1.3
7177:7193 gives 0.7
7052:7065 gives 0.9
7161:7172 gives 1.0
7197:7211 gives 1.0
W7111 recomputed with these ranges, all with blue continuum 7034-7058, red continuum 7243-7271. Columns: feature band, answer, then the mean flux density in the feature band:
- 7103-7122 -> 1.0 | 149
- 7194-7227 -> 1.9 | 146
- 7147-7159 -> 1.3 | 139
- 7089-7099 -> 1.3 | 138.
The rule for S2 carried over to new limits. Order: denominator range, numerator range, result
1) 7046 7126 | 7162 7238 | 0.99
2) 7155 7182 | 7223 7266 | 1.06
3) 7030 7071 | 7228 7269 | 0.99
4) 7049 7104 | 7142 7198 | 0.97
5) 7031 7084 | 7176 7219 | 0.94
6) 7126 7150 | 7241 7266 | 1.11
